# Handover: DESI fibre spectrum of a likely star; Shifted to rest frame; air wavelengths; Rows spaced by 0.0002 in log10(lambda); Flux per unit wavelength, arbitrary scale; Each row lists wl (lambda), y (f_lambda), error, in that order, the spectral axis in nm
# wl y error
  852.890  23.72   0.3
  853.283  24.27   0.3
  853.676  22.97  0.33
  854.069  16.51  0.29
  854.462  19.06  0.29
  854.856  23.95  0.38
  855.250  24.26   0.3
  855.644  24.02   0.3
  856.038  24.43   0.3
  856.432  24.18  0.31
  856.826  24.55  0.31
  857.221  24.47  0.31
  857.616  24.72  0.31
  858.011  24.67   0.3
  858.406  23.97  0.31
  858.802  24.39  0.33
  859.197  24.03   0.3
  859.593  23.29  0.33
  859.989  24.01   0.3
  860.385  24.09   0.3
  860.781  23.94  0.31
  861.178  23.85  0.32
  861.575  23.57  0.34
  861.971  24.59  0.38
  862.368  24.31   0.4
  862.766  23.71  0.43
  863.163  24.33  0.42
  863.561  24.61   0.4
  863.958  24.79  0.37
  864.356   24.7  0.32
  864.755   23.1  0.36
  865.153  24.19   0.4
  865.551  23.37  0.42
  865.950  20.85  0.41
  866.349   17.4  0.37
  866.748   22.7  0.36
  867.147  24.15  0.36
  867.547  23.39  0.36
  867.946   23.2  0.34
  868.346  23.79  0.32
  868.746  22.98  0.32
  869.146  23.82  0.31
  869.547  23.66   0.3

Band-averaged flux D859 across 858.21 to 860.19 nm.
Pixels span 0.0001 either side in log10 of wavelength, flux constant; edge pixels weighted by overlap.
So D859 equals 23.9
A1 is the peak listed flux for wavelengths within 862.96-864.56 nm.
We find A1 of 24.79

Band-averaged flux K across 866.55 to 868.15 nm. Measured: 23.4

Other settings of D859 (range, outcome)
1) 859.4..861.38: 23.8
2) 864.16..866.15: 23.2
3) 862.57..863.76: 24.2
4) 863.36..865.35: 24.3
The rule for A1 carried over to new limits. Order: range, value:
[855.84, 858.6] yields 24.72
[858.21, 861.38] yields 24.39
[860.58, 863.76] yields 24.61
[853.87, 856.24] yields 24.43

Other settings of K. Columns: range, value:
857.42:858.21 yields 24.7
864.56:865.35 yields 23.7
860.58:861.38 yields 23.9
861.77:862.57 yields 24.4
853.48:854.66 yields 19.5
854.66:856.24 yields 24.2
